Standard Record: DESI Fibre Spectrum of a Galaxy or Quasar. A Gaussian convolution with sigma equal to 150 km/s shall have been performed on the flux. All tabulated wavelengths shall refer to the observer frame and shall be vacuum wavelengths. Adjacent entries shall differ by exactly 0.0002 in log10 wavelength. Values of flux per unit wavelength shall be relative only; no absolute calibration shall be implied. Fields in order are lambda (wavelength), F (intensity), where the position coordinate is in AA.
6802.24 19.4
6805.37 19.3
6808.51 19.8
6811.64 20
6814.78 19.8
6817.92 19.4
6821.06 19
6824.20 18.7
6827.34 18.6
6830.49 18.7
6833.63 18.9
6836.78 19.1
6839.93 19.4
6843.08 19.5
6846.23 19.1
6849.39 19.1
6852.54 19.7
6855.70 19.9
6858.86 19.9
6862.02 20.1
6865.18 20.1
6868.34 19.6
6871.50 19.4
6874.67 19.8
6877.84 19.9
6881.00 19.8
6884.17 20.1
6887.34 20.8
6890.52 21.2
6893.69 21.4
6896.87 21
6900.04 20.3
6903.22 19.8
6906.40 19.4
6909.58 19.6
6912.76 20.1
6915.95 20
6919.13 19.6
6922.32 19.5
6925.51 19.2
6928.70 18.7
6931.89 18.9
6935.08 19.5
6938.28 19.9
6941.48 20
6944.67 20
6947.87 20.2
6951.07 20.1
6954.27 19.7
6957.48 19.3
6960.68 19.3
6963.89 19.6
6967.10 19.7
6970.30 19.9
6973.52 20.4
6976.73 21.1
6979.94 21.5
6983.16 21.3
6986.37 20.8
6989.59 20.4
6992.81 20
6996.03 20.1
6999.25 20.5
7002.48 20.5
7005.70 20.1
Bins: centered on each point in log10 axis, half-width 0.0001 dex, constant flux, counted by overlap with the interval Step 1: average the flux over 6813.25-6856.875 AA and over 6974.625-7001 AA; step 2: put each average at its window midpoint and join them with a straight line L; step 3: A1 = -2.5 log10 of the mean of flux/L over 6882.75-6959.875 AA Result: 0.01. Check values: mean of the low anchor 19.2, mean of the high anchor 20.7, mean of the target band 19.9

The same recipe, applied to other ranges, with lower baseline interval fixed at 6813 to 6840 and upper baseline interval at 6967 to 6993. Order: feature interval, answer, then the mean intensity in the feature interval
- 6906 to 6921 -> 0.011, 19.8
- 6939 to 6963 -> 0.030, 19.8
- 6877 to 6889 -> -0.029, 20.2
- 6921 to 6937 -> 0.053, 19.2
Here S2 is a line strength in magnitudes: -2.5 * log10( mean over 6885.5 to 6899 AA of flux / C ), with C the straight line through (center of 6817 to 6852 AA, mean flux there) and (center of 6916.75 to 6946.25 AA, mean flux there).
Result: -0.09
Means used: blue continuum 19.1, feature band 21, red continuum 19.5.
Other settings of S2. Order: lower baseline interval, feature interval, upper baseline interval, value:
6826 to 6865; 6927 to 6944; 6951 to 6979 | 0.02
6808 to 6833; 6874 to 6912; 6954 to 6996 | -0.03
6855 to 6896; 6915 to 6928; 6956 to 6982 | 0.04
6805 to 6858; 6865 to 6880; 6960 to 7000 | -0.01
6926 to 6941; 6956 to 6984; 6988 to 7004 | -0.02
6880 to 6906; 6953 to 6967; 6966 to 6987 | 0.06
